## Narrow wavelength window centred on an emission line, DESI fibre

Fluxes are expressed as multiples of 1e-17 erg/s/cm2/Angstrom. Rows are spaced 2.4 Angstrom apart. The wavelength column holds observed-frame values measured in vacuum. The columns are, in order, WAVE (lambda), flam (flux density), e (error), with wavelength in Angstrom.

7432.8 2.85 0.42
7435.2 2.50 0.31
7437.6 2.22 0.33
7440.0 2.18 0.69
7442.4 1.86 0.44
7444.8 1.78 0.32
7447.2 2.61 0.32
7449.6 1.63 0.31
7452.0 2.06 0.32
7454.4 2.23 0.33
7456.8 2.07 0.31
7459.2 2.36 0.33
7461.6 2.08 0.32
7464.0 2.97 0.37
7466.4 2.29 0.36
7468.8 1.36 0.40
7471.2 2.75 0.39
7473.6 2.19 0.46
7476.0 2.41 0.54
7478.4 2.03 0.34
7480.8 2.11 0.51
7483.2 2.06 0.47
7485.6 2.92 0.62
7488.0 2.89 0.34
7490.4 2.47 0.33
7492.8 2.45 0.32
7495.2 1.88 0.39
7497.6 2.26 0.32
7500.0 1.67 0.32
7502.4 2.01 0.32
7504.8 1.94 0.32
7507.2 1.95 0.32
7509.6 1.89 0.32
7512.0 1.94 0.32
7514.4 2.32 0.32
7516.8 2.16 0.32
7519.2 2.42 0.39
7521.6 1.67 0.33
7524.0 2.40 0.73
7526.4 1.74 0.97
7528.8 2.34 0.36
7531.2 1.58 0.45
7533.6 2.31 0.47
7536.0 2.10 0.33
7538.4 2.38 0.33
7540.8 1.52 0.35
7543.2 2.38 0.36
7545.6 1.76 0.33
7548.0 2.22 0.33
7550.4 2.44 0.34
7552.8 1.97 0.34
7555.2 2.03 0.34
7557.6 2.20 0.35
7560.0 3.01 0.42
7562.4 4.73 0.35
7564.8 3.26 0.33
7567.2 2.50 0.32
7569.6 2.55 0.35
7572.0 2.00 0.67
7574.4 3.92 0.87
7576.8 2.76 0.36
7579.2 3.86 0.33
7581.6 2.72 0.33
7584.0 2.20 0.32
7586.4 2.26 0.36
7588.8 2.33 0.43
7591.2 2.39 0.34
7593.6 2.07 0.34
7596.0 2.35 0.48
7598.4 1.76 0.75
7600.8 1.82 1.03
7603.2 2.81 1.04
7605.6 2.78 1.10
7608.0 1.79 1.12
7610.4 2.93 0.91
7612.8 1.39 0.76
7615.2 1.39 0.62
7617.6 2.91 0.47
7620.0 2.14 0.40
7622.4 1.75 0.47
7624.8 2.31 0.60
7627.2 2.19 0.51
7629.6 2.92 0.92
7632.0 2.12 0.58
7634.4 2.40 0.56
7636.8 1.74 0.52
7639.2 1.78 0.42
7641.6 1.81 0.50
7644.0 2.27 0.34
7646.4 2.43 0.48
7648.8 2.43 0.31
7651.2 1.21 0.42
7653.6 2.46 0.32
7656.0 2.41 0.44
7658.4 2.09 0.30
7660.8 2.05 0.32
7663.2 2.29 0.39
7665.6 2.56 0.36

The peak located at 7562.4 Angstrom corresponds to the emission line [S II] 6716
